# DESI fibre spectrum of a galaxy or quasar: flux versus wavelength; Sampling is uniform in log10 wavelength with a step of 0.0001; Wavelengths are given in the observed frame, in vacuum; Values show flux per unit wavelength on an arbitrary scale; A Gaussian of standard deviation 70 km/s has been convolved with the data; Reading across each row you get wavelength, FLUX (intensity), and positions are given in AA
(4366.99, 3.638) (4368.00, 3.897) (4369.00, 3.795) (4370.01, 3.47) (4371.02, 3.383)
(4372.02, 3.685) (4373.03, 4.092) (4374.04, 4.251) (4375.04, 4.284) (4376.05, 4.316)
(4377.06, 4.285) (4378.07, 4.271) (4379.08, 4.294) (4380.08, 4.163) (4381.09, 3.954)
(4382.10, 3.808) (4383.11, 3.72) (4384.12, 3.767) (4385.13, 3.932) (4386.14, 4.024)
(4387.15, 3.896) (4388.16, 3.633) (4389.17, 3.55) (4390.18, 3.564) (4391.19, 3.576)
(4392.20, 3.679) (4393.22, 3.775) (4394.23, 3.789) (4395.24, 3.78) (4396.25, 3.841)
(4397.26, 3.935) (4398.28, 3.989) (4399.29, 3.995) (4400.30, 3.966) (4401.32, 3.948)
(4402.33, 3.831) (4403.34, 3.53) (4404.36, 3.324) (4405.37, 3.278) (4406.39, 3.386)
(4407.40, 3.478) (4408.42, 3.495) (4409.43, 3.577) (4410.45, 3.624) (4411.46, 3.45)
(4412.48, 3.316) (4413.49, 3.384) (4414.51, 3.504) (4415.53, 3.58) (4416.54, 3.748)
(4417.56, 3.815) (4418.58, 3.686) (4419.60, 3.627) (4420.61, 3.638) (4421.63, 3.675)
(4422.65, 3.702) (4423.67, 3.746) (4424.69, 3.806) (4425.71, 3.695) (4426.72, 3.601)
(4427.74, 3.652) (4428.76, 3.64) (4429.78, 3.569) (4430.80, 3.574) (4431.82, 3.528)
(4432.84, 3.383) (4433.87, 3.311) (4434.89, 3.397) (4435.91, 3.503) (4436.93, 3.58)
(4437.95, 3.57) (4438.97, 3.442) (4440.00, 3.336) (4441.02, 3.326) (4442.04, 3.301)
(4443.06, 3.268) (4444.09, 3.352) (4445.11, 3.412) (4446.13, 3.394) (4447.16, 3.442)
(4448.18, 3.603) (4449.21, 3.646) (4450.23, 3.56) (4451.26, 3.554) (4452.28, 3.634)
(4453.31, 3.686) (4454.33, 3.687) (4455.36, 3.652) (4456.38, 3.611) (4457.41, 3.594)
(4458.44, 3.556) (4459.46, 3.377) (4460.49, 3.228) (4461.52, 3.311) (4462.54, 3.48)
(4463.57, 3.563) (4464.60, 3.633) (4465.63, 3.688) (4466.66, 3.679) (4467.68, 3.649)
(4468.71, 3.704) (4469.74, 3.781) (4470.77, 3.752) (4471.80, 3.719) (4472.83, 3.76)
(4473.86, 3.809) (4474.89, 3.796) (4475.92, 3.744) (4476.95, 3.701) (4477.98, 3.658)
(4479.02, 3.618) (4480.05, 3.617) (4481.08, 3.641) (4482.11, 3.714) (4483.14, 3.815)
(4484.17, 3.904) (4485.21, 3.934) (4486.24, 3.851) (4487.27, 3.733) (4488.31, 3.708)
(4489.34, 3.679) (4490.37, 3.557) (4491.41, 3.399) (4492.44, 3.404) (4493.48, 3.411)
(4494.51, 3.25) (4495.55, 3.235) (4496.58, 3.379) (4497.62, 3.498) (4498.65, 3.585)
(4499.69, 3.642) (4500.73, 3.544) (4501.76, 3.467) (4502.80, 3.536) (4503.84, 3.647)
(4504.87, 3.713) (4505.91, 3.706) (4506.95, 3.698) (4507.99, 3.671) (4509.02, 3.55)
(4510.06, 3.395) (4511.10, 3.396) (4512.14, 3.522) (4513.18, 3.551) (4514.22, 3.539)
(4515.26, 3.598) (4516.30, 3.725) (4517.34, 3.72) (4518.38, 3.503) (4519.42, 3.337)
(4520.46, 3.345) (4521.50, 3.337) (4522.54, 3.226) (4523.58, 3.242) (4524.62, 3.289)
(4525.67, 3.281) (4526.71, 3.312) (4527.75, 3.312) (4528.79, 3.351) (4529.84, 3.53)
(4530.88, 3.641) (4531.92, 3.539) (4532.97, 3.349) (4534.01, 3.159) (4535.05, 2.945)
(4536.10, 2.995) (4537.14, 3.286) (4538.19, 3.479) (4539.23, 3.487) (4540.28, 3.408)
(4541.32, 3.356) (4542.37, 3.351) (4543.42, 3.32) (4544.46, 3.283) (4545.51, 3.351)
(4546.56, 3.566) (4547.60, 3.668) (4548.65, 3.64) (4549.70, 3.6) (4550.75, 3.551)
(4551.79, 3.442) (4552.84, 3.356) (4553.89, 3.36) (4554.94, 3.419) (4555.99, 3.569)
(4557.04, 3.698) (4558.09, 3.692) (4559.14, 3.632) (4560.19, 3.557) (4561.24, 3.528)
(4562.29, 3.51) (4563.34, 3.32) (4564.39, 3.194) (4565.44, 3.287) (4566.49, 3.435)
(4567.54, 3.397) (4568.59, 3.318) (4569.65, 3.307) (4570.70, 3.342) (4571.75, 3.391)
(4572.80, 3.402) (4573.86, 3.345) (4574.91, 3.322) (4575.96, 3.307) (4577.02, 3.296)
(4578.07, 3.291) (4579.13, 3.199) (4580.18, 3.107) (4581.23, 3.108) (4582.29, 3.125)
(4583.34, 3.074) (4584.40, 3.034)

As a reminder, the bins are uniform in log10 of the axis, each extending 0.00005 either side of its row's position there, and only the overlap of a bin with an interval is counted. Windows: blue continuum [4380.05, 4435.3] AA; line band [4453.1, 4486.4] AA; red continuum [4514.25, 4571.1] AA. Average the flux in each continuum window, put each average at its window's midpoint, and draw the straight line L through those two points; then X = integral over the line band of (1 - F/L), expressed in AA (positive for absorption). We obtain -1.0 AA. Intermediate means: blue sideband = 3.67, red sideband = 3.42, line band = 3.66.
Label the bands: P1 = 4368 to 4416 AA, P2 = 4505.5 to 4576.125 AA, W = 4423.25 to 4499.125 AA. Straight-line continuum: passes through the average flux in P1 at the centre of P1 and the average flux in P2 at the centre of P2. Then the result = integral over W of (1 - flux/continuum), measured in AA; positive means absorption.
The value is 0.75 AA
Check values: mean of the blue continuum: 3.77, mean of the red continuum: 3.43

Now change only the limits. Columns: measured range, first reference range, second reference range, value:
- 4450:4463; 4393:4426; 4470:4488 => 0.7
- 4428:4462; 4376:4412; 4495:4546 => 1.4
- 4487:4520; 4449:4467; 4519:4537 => -1.4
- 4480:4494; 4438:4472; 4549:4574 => -0.7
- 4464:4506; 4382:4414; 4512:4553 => -1.6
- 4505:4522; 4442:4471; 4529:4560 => -0.3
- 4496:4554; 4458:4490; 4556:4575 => 1.4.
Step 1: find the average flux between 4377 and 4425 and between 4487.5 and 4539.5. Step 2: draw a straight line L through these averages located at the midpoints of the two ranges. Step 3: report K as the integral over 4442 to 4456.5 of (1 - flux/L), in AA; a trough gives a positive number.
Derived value 0.3 AA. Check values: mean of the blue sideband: 3.73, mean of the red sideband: 3.45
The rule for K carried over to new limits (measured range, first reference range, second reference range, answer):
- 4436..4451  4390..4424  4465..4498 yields 0.8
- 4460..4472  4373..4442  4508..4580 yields -0.1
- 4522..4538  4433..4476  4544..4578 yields 0.8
